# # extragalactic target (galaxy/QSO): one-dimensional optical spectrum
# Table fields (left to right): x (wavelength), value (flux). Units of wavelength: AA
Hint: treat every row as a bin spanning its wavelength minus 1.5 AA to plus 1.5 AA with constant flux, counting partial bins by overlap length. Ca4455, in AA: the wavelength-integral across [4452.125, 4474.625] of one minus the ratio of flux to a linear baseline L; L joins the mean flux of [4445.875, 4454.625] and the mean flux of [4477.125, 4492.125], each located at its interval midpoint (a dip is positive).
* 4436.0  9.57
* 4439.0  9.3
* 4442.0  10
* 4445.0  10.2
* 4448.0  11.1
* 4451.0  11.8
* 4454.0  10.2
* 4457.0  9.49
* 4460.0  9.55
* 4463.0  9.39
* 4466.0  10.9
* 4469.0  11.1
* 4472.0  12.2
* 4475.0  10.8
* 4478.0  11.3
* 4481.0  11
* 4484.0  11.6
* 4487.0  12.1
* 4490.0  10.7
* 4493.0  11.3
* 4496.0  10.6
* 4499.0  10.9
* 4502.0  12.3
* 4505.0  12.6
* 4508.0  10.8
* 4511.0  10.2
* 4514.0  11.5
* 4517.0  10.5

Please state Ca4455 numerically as 1.5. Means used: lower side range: 11.1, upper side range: 11.3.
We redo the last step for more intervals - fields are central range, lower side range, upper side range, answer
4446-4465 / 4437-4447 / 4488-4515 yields -0.2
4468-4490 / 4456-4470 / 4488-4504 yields -1.6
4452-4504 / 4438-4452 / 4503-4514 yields -0.1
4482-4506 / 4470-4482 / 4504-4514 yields -0.5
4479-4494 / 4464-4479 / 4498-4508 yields 0.2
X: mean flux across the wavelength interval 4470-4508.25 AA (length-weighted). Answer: 11.4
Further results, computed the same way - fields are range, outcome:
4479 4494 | 11.3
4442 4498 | 10.8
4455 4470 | 10.1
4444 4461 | 10.4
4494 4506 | 11.5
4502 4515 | 11.4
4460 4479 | 10.8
